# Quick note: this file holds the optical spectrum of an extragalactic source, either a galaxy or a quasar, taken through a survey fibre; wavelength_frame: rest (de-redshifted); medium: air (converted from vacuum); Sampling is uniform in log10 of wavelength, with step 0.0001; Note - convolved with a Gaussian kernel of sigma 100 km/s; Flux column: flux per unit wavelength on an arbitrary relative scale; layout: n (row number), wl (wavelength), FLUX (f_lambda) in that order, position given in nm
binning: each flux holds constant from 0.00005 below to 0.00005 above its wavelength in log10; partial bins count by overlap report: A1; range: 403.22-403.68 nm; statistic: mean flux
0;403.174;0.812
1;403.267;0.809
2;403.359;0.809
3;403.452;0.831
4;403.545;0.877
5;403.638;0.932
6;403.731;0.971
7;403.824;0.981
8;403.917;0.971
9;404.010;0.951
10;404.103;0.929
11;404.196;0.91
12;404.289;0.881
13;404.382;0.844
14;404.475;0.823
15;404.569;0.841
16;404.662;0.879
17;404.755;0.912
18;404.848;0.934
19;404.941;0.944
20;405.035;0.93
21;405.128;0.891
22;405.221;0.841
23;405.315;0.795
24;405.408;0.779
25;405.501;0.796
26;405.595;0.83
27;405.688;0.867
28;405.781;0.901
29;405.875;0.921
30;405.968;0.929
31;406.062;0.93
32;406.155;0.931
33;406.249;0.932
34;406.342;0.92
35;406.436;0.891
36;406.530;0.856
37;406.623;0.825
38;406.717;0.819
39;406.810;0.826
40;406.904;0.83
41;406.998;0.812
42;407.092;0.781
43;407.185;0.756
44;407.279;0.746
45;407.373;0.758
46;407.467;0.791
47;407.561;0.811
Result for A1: 0.852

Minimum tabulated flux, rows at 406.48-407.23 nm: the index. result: 0.756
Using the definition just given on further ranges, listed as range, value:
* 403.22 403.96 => 0.809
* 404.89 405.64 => 0.779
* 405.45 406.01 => 0.796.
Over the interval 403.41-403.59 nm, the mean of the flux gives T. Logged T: 0.854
